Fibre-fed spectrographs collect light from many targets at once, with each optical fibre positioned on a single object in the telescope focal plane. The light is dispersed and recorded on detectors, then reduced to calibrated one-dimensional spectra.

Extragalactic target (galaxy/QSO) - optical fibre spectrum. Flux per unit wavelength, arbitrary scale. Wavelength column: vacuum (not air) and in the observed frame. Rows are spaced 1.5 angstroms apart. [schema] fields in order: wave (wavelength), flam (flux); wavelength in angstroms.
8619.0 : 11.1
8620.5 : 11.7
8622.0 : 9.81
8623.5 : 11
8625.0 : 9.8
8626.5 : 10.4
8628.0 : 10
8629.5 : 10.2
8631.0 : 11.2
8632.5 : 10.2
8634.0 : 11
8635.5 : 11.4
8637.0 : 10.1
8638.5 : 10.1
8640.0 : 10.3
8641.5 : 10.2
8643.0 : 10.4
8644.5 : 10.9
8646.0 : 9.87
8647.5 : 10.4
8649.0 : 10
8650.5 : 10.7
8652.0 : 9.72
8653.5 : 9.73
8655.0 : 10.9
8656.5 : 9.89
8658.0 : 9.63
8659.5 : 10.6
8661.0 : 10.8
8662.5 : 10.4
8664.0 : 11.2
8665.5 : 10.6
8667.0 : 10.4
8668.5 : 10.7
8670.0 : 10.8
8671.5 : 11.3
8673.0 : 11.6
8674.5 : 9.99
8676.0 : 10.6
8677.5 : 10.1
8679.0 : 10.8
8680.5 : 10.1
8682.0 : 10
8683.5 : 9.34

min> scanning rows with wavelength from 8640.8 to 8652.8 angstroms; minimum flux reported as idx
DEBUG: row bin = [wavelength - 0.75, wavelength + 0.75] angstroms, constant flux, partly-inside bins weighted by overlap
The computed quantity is 9.72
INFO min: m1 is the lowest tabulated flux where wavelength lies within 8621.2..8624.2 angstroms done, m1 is 9.81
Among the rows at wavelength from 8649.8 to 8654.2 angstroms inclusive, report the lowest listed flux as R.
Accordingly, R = 9.72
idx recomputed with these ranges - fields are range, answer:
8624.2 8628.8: 9.8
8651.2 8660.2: 9.63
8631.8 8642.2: 10.1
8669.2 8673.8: 10.8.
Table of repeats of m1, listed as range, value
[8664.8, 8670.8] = 10.4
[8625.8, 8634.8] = 10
